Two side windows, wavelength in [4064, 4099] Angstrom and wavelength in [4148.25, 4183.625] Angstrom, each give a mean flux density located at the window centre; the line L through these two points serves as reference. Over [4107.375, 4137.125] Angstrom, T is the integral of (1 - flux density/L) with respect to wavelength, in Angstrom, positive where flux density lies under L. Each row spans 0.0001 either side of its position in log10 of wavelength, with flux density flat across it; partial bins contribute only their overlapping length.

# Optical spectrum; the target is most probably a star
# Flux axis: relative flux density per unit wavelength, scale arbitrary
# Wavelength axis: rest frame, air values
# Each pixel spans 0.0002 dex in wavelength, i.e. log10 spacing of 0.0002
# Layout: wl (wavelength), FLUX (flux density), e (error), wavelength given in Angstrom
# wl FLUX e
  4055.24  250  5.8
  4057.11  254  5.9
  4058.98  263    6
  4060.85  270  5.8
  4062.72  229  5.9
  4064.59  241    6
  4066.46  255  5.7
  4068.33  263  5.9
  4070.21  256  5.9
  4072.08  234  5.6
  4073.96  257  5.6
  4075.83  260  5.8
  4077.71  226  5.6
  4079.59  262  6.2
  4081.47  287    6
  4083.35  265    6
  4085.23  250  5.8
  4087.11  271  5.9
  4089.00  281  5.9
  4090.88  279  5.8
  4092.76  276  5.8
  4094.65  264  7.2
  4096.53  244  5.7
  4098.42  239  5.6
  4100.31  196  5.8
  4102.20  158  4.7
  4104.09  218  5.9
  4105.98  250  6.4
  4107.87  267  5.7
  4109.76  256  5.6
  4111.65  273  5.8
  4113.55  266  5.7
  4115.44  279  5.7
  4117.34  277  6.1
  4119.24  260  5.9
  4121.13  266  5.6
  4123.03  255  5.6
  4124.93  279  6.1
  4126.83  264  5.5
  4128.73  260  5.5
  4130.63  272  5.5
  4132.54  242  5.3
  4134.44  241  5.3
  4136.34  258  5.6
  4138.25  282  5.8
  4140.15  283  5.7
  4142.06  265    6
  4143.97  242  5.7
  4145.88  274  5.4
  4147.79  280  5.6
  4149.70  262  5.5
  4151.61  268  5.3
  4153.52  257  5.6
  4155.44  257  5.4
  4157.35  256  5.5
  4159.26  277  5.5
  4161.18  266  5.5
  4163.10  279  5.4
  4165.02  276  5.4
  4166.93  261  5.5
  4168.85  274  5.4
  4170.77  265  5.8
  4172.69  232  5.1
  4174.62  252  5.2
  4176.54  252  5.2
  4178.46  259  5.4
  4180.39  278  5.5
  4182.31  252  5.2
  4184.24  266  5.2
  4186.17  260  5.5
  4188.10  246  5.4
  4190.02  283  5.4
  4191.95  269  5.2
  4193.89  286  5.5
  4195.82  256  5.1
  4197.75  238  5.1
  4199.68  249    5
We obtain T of -0.3 Angstrom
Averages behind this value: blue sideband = 259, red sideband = 263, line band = 263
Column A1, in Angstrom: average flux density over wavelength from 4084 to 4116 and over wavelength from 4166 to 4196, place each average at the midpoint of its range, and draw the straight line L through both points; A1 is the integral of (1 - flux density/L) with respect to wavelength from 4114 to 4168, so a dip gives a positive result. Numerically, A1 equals -1.9 Angstrom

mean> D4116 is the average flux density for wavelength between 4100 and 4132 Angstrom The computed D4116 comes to 254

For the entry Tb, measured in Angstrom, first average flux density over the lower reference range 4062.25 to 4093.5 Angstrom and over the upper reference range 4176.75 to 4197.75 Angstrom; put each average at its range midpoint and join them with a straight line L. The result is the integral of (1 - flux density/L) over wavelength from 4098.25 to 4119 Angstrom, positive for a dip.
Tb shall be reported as 1.3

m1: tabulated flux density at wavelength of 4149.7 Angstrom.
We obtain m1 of 262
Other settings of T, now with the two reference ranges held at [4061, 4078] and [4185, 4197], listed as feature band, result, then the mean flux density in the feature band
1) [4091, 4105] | 1.2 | 231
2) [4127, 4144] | -0.2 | 262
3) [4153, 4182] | 0.0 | 263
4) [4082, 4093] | -0.8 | 271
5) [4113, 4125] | -0.6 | 268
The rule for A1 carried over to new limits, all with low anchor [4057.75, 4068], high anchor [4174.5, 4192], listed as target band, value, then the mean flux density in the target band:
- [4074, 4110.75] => 0.67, 250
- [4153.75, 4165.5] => -0.33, 267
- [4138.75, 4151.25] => -0.45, 268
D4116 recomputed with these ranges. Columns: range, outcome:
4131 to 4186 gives 263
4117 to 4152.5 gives 265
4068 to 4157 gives 258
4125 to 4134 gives 260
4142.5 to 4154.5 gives 264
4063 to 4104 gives 250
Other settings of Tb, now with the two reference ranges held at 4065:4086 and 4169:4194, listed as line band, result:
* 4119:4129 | -0.3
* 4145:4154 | -0.3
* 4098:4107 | 1.6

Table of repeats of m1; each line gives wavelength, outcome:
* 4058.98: 263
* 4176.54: 252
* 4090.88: 279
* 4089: 281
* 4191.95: 269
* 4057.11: 254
